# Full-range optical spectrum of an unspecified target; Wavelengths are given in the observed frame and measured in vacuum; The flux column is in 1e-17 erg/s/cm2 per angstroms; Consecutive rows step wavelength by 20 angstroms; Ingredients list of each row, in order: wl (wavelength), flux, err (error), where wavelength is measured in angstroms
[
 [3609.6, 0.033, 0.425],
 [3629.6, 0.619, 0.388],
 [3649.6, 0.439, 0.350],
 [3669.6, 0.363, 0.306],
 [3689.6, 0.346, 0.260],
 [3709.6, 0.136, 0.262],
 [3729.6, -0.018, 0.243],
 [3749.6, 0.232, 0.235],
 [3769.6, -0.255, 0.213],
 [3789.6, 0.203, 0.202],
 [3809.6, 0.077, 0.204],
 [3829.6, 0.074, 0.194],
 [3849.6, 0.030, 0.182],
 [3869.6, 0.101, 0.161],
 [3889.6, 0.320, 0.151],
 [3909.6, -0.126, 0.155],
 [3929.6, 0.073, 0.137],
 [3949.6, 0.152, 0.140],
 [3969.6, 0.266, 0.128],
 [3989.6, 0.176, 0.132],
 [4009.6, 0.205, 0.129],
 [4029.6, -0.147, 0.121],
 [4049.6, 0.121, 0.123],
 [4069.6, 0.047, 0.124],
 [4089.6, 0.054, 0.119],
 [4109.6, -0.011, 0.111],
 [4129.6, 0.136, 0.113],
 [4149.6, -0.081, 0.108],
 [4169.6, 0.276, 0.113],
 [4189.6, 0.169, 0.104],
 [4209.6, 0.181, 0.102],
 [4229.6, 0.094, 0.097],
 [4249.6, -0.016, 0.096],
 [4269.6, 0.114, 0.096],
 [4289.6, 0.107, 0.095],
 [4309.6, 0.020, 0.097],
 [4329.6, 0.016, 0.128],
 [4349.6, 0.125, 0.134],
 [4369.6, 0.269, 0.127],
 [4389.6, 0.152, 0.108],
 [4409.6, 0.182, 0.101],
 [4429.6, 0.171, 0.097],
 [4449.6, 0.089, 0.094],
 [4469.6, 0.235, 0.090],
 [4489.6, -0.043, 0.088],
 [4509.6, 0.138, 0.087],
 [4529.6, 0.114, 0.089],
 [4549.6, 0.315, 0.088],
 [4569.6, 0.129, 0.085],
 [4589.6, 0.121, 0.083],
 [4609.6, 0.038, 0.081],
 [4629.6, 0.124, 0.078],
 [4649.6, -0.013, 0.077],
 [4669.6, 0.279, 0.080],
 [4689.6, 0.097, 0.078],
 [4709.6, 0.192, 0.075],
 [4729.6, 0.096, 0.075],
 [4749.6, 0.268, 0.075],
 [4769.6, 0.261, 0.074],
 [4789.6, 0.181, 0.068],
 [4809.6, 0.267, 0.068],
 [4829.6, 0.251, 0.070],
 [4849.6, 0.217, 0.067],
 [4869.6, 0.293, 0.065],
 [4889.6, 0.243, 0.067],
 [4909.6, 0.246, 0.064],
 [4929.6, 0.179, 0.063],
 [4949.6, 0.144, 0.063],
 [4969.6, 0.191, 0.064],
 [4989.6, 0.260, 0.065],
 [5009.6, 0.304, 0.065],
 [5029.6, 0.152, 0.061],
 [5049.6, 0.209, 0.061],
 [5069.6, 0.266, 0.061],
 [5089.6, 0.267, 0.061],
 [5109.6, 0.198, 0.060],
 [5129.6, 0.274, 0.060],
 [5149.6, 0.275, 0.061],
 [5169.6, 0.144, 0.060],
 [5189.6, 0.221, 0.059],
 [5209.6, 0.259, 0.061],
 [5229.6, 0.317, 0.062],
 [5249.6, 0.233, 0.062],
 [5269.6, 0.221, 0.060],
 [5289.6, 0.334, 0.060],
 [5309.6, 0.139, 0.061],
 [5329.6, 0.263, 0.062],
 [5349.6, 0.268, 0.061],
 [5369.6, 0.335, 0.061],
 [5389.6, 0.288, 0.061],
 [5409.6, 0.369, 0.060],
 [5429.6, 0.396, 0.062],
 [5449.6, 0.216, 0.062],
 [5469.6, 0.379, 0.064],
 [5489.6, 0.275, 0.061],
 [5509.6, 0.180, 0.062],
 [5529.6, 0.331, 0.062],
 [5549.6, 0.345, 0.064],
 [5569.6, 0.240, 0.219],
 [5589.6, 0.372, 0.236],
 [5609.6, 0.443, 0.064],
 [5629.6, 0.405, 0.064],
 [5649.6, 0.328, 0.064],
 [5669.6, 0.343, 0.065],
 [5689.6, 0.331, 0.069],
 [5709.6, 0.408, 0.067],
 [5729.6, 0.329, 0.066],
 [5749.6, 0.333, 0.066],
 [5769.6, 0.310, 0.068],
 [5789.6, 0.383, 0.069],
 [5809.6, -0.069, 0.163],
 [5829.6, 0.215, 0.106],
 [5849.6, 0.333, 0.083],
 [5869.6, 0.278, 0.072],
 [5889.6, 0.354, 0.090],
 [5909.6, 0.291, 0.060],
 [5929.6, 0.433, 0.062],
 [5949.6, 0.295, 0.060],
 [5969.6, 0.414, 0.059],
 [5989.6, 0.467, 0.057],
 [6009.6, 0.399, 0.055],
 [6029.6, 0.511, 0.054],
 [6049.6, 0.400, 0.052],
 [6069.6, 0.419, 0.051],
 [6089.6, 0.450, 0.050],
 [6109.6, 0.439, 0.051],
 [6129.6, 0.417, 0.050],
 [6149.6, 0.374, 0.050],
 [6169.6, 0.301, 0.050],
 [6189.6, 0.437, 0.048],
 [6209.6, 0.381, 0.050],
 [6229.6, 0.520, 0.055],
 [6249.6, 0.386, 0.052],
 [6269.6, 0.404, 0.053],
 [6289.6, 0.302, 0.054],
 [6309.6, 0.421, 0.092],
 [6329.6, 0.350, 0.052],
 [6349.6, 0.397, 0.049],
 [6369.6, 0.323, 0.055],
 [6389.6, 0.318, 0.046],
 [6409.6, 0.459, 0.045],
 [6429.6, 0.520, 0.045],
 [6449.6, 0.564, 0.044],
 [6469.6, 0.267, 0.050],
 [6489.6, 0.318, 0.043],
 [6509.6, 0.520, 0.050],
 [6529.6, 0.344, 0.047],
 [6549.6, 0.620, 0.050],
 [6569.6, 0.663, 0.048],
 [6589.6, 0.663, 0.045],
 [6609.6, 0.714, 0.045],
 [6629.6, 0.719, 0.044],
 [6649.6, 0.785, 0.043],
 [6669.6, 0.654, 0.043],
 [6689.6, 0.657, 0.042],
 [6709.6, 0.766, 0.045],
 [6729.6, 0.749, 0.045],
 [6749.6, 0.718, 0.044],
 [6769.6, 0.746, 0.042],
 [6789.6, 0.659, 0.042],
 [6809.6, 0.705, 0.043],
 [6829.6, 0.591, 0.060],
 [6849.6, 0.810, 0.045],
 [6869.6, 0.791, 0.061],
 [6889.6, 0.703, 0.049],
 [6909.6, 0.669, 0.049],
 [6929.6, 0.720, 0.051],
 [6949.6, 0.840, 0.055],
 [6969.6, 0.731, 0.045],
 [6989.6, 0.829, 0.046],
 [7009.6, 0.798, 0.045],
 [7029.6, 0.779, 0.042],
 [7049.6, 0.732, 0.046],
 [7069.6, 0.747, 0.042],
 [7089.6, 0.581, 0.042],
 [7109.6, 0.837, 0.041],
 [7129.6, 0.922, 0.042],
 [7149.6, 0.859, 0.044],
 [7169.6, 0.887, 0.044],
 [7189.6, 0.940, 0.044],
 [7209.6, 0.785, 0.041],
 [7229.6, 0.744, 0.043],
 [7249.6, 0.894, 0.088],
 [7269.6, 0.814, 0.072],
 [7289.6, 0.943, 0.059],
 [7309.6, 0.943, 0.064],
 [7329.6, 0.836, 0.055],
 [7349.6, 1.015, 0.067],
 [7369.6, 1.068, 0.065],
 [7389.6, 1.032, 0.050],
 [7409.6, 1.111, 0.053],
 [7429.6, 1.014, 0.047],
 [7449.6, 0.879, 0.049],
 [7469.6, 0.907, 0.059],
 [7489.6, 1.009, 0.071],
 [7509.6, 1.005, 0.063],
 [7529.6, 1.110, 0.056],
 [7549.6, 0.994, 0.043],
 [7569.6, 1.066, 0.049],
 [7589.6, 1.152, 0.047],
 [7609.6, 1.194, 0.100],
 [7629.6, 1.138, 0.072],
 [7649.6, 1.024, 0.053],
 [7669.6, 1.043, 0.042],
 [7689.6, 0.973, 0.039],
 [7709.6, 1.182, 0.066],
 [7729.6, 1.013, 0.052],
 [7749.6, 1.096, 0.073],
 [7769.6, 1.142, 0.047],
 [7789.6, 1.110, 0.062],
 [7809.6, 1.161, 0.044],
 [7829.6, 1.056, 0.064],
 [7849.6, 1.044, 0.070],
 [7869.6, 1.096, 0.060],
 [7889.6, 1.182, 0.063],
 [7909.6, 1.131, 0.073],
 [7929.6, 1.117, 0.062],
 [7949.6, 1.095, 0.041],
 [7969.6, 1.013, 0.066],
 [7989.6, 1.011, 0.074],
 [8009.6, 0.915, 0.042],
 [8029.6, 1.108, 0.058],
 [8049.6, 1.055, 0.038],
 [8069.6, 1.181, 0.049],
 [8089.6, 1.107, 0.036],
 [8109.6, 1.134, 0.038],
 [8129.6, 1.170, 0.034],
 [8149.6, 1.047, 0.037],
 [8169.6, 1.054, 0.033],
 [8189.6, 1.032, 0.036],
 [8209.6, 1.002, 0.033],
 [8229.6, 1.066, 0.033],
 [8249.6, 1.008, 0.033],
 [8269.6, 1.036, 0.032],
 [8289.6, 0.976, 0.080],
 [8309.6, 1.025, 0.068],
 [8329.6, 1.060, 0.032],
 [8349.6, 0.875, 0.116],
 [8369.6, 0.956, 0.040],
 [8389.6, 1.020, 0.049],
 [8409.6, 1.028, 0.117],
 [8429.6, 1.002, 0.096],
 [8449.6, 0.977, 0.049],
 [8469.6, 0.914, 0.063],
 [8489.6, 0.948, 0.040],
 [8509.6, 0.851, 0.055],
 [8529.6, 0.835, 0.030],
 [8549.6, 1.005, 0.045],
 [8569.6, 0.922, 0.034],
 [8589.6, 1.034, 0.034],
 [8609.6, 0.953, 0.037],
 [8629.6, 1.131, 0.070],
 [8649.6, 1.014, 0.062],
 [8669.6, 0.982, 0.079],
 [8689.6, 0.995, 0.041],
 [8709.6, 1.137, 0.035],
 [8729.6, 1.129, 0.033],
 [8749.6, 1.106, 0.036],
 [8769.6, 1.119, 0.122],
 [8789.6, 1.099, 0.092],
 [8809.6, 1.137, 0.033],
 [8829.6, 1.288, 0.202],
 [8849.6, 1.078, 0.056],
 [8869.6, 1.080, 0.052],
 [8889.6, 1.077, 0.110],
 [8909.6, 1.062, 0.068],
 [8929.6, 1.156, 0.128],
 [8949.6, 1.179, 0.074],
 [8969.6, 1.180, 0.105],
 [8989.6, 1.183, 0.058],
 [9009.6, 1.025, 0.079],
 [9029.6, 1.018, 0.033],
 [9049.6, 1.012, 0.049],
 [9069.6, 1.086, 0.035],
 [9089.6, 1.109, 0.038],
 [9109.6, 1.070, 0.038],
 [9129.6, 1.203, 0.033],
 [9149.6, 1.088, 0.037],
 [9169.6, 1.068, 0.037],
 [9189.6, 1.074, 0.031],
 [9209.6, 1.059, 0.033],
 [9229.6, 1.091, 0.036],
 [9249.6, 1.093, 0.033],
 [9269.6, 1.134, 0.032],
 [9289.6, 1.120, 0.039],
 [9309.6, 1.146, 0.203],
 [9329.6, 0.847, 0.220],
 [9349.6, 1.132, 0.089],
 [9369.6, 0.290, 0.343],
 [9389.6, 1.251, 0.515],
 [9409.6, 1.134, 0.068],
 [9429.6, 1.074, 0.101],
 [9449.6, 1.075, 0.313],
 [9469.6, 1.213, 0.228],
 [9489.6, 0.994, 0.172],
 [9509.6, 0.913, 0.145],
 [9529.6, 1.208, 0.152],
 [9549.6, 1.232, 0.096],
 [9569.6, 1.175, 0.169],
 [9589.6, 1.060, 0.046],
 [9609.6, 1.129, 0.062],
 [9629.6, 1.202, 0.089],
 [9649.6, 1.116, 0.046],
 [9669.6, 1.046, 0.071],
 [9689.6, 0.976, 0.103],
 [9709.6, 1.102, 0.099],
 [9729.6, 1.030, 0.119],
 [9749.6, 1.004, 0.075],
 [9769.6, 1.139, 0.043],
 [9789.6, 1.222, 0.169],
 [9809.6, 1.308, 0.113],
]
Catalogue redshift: 0.646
